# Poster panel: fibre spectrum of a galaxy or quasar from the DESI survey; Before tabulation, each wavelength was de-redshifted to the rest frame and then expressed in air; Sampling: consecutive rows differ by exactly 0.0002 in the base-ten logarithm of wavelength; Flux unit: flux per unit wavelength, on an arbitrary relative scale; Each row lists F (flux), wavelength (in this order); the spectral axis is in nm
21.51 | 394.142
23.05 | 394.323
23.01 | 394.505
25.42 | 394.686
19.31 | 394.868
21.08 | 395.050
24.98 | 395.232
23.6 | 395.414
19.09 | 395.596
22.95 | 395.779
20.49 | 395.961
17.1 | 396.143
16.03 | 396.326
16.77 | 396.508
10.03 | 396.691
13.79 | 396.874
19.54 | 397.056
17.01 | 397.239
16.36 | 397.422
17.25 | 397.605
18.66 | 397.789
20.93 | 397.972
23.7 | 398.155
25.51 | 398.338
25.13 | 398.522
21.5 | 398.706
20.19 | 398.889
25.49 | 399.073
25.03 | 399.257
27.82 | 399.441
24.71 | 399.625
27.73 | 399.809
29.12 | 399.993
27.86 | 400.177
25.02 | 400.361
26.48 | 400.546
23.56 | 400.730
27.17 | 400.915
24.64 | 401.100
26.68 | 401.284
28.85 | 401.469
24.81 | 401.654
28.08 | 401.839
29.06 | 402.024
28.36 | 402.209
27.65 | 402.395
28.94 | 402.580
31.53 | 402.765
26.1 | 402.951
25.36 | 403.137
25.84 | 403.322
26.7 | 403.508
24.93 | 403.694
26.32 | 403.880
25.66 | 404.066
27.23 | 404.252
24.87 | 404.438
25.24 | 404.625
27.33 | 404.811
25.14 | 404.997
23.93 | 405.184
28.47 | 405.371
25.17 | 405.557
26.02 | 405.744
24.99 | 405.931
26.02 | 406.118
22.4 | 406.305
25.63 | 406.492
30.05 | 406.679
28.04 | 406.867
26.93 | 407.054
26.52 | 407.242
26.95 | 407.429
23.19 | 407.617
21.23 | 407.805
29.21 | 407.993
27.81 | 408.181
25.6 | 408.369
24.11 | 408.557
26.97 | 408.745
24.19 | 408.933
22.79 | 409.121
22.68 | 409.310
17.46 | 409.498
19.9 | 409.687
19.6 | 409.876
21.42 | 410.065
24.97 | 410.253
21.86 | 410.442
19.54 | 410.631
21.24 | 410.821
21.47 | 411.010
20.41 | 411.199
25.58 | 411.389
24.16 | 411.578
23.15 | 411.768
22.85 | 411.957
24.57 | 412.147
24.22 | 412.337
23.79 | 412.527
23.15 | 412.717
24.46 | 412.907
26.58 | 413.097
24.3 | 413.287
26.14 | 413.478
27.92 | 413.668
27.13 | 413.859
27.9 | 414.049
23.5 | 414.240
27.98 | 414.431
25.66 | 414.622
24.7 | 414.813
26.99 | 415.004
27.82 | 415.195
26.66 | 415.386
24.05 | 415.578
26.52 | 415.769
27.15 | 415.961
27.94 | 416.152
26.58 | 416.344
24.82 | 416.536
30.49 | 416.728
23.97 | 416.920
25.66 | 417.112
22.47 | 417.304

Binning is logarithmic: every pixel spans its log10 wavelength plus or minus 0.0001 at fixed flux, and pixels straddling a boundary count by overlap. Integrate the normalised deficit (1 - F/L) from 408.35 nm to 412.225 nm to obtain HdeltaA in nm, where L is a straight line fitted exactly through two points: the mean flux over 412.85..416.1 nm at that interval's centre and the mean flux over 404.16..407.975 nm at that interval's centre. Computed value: 0.52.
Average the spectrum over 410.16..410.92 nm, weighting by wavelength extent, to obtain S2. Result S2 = 21.9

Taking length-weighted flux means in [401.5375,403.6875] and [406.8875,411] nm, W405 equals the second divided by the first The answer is 0.9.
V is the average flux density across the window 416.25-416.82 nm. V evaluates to 27.3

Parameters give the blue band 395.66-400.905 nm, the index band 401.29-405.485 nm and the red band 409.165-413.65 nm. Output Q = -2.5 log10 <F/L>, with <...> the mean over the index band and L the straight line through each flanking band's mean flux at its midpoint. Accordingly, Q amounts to -0.21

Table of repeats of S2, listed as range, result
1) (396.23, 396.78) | 14.3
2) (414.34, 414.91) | 26.1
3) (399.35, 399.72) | 26.3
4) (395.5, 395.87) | 21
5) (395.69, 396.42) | 19.1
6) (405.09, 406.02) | 25.7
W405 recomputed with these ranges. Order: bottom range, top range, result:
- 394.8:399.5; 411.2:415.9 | 1.25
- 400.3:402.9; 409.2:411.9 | 0.80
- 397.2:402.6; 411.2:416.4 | 1.03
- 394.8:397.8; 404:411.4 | 1.32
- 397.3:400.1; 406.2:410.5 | 1.05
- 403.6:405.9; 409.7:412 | 0.86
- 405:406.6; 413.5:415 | 1.04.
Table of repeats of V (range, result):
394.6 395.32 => 22.7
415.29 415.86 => 25.7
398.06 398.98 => 23.2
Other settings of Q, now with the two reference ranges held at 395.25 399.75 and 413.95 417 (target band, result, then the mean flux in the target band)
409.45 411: 0.18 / 20.9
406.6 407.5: -0.17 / 27.7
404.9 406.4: -0.09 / 25.3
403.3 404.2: -0.15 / 25.9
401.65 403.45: -0.24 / 27.7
